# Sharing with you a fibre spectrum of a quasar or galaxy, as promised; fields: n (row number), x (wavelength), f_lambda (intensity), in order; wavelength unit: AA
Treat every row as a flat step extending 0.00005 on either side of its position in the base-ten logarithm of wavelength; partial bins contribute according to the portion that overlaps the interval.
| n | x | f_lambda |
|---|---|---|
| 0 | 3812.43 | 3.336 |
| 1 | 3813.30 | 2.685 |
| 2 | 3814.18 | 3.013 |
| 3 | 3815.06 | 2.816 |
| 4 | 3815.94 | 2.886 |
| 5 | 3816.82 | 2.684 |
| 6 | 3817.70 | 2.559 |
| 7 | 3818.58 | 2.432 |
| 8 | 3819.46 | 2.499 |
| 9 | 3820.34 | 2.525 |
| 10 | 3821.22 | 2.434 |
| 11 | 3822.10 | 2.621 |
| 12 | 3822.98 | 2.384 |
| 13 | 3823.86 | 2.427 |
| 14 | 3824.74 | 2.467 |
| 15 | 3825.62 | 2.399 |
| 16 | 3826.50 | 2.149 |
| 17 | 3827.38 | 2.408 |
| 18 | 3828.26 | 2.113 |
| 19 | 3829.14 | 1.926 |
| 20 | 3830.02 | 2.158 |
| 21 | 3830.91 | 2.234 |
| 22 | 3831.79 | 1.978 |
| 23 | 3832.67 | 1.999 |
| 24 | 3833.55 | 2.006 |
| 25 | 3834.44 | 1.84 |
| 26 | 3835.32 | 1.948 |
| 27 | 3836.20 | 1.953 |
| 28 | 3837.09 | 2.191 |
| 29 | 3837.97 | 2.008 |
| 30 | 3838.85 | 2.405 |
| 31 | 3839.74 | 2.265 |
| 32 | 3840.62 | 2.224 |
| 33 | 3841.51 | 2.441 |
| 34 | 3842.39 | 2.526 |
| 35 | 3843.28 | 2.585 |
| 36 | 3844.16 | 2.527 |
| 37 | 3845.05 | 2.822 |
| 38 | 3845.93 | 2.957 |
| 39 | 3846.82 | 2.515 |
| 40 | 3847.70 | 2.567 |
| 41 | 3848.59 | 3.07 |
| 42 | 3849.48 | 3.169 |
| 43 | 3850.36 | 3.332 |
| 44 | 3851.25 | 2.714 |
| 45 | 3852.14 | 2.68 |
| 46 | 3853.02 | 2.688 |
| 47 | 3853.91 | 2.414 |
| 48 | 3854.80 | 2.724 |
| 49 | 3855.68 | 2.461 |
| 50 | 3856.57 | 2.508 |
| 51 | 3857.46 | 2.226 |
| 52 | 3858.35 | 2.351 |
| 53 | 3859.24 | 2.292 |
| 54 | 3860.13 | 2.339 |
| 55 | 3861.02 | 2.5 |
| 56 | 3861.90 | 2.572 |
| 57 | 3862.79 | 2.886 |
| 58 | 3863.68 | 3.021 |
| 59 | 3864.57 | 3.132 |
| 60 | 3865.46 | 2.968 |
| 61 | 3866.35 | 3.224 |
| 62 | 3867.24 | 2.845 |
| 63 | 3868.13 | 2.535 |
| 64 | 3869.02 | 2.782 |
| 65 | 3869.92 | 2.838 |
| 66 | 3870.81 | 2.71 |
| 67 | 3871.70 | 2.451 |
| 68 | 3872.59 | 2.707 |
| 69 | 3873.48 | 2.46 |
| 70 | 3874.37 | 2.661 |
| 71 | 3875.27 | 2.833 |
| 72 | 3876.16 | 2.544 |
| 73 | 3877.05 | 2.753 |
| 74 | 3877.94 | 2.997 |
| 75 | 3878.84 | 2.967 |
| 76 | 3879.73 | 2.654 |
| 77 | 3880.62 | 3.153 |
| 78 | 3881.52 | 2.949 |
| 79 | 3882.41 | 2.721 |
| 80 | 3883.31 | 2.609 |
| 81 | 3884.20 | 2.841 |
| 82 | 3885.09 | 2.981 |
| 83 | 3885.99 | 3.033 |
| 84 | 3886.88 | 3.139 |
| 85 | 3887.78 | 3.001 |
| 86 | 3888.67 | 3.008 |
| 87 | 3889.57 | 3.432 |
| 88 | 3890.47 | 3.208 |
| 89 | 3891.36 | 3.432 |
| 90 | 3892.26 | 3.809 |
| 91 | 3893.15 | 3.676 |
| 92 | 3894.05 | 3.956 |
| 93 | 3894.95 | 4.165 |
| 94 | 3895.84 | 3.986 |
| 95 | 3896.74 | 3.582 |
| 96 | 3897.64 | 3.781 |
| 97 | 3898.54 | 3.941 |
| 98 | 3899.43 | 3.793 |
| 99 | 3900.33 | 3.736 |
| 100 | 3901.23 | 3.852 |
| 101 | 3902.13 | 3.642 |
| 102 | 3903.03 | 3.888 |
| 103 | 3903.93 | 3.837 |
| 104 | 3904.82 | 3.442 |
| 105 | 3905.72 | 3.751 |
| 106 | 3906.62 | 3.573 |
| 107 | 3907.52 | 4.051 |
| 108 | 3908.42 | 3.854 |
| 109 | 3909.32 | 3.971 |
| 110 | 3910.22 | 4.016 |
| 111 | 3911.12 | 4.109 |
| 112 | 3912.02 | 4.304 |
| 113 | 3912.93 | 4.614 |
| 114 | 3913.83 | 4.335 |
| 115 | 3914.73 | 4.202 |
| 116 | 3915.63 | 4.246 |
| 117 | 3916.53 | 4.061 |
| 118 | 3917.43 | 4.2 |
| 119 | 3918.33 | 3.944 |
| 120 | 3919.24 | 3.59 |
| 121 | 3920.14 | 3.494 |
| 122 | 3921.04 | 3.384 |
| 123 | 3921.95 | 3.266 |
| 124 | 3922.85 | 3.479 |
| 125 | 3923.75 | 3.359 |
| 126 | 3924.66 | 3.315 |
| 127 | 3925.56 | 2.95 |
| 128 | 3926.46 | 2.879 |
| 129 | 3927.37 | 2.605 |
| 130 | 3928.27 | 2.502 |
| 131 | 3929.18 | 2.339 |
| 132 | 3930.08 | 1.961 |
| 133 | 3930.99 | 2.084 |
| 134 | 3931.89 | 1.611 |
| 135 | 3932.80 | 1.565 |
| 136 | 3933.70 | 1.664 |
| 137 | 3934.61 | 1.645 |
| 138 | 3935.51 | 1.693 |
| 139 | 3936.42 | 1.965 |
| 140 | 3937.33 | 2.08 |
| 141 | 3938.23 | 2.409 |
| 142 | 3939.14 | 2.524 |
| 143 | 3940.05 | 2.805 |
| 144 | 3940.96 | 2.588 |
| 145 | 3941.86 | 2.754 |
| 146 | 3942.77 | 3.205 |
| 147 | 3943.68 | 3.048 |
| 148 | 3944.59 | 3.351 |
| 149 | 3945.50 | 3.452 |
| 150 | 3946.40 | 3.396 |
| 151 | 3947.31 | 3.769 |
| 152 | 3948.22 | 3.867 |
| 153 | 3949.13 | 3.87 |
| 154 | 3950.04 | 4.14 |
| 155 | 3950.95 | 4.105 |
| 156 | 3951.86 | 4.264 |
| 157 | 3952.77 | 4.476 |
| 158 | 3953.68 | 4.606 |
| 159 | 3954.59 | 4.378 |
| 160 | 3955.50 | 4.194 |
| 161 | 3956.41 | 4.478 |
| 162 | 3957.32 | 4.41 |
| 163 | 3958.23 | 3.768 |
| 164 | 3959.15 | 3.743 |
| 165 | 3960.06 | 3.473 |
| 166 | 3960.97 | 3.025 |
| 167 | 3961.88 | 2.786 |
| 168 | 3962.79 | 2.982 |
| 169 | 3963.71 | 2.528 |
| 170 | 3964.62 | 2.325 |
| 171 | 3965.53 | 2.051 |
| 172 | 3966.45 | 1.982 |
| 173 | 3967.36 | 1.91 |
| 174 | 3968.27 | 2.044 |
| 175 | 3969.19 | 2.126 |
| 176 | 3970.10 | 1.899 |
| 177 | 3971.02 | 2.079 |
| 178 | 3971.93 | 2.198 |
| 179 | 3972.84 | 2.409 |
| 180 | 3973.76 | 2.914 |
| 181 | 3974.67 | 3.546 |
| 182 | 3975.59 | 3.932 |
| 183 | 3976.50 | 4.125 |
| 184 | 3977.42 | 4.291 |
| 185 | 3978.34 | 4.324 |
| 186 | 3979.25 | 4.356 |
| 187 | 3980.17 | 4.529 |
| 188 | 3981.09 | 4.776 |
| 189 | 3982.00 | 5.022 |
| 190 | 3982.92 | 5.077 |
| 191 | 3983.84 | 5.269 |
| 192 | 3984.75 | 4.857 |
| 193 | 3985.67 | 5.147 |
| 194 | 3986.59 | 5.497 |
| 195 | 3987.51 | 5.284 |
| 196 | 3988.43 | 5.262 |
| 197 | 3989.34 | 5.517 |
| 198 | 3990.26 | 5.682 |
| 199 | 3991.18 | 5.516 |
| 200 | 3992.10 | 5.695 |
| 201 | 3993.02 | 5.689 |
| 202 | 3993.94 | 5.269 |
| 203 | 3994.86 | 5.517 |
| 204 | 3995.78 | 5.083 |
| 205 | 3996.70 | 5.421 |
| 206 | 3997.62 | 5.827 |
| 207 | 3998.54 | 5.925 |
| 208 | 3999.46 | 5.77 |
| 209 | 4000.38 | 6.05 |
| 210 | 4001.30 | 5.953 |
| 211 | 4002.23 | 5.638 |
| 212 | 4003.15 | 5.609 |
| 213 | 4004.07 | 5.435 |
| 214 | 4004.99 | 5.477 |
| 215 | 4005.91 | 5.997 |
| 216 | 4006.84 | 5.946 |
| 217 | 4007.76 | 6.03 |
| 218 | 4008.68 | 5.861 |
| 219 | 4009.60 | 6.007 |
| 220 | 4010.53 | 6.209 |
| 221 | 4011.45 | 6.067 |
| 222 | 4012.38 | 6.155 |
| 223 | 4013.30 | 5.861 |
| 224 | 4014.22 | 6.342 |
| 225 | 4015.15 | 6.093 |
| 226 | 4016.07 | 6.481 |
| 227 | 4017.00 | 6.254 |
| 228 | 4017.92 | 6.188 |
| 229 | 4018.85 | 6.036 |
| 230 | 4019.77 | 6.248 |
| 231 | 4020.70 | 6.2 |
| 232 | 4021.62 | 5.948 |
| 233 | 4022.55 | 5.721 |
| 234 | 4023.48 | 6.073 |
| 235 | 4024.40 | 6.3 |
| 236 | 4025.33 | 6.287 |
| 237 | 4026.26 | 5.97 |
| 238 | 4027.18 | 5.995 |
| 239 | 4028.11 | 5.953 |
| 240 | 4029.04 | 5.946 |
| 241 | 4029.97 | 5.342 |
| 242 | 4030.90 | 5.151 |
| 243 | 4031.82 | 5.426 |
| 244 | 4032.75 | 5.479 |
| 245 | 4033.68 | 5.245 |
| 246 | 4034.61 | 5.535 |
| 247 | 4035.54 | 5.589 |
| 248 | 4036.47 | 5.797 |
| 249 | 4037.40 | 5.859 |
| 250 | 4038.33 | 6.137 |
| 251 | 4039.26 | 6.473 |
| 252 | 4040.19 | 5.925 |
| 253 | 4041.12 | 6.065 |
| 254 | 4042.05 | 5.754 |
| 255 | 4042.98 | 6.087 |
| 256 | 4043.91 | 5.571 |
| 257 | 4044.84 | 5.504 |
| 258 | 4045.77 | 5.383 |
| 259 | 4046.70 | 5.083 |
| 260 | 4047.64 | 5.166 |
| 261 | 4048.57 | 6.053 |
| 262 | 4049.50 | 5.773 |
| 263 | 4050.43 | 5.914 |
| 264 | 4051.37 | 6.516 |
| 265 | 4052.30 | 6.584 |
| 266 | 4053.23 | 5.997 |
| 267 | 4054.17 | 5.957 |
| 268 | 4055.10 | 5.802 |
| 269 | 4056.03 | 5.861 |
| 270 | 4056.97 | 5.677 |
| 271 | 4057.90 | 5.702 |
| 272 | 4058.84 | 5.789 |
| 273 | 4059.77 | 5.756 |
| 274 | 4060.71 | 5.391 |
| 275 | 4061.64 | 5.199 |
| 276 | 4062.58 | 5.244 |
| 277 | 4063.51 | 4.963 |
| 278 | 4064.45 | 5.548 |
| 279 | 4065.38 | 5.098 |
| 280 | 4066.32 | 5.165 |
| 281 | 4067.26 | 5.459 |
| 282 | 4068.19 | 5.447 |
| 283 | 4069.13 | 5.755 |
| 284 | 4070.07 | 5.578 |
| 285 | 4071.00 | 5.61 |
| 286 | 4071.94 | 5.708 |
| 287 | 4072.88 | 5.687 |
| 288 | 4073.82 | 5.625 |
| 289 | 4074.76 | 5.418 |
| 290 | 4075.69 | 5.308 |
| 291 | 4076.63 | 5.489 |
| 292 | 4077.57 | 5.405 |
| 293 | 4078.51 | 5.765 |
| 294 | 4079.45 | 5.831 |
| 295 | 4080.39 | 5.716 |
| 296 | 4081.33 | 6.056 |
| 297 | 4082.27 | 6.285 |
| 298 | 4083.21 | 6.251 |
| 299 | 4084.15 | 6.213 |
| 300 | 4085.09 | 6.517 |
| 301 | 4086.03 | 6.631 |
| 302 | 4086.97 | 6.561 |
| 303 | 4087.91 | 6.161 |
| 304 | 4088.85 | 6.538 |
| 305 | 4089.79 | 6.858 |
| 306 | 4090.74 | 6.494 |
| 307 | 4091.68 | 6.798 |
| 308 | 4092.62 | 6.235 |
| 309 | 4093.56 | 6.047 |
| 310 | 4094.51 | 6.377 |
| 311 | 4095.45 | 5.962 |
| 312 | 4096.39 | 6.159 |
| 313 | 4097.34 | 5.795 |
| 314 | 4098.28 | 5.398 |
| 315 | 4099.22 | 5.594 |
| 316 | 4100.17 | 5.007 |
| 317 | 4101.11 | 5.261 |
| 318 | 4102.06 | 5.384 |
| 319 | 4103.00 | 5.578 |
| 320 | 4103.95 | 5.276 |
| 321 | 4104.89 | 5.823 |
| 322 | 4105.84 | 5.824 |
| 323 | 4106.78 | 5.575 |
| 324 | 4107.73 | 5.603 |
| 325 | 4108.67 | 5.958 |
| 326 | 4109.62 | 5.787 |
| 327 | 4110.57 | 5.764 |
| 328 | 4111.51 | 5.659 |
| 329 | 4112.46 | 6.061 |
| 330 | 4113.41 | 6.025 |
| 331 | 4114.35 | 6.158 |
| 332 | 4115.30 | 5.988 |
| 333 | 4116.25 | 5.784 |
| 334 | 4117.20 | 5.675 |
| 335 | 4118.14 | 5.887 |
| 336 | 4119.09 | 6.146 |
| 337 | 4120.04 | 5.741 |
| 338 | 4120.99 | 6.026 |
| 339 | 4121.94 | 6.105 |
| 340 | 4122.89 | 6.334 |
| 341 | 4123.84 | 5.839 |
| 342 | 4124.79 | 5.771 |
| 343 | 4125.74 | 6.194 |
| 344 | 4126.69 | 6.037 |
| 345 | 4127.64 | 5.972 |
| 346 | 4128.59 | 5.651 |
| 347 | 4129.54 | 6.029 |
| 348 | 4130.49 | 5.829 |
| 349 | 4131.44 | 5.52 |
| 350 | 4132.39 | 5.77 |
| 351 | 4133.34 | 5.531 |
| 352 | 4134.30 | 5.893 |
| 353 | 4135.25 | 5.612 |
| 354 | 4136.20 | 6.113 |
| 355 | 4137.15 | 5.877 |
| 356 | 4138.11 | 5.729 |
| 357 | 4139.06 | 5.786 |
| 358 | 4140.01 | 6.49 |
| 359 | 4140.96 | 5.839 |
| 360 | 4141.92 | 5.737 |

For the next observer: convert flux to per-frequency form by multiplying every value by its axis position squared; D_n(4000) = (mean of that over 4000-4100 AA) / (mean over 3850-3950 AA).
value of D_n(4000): 2.04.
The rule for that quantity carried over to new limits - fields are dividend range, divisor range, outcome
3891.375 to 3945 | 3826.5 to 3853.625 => 1.42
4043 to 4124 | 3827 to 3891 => 2.48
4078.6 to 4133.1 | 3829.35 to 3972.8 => 2.19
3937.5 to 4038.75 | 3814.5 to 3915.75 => 1.71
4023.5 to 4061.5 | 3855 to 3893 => 2.23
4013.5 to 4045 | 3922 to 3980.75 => 2.01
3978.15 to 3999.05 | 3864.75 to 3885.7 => 1.99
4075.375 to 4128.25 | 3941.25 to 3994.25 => 1.64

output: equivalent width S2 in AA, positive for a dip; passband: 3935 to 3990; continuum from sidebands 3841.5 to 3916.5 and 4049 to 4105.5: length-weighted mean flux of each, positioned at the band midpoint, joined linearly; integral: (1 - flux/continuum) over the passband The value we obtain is 9.6 AA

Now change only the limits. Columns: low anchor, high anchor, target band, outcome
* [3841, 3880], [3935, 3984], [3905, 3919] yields -4.7 AA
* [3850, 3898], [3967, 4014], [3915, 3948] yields 8.4 AA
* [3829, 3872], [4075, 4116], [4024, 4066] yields -4.1 AA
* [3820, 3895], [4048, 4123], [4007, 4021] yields -3.7 AA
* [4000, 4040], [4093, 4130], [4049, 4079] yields 1.2 AA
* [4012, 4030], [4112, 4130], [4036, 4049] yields 0.6 AA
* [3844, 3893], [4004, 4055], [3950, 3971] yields 6.0 AA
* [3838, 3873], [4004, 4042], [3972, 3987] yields 2.3 AA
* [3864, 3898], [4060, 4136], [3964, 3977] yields 5.1 AA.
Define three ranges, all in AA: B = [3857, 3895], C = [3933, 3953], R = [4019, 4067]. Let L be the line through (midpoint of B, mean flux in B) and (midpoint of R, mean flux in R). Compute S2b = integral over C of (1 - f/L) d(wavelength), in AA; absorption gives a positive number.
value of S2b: 5.2 AA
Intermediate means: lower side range 2.9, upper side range 5.75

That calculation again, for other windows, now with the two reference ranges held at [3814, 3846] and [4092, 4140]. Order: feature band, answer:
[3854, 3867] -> 0.4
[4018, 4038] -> -4.5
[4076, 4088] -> -1.4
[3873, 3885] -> 0.7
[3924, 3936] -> 4.5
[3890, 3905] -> -2.7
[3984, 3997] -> -3.2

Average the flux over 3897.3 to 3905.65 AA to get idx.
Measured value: 3.77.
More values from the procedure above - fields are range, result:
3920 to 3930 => 3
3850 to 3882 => 2.72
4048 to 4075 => 5.66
